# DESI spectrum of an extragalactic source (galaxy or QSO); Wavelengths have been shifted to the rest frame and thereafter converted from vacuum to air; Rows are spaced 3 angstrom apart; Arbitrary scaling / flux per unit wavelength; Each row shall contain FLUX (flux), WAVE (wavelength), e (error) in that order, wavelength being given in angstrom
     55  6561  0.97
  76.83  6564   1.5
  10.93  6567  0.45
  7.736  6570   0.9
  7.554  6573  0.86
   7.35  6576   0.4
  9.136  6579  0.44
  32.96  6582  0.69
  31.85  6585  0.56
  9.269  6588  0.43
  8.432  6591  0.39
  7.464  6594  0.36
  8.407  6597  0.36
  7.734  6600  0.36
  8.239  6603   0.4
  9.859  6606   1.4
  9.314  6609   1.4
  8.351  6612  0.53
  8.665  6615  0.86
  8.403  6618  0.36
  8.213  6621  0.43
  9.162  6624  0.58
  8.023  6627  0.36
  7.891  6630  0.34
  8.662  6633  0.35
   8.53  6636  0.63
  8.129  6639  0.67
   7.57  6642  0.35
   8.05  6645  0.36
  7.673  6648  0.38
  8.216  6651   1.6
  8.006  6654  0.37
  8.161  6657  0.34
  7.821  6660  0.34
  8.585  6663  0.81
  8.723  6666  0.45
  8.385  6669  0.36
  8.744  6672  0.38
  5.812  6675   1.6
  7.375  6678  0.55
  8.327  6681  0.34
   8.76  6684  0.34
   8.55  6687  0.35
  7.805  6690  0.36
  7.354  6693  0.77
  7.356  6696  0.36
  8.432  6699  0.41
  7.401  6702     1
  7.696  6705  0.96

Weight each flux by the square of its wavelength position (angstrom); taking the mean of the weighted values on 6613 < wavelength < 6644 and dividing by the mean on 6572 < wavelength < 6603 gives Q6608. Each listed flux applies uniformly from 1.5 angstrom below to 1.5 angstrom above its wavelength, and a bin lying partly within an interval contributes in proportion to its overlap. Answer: 0.65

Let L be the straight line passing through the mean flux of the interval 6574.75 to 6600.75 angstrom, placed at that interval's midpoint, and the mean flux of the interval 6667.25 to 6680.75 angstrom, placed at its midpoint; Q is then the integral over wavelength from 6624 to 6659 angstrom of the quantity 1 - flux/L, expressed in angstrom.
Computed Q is 6.4 angstrom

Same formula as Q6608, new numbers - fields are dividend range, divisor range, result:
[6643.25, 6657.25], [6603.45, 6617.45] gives 0.91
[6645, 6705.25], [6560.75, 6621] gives 0.52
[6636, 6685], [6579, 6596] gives 0.49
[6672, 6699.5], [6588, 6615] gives 0.94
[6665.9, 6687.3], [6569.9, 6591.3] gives 0.55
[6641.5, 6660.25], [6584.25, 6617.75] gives 0.80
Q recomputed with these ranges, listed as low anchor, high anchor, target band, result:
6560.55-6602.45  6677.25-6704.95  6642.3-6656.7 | 4.9 angstrom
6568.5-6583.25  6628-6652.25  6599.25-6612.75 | 2.2 angstrom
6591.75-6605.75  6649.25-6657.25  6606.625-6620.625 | -1.0 angstrom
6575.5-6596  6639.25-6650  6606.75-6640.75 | 6.2 angstrom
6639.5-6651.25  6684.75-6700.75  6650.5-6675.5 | -0.8 angstrom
